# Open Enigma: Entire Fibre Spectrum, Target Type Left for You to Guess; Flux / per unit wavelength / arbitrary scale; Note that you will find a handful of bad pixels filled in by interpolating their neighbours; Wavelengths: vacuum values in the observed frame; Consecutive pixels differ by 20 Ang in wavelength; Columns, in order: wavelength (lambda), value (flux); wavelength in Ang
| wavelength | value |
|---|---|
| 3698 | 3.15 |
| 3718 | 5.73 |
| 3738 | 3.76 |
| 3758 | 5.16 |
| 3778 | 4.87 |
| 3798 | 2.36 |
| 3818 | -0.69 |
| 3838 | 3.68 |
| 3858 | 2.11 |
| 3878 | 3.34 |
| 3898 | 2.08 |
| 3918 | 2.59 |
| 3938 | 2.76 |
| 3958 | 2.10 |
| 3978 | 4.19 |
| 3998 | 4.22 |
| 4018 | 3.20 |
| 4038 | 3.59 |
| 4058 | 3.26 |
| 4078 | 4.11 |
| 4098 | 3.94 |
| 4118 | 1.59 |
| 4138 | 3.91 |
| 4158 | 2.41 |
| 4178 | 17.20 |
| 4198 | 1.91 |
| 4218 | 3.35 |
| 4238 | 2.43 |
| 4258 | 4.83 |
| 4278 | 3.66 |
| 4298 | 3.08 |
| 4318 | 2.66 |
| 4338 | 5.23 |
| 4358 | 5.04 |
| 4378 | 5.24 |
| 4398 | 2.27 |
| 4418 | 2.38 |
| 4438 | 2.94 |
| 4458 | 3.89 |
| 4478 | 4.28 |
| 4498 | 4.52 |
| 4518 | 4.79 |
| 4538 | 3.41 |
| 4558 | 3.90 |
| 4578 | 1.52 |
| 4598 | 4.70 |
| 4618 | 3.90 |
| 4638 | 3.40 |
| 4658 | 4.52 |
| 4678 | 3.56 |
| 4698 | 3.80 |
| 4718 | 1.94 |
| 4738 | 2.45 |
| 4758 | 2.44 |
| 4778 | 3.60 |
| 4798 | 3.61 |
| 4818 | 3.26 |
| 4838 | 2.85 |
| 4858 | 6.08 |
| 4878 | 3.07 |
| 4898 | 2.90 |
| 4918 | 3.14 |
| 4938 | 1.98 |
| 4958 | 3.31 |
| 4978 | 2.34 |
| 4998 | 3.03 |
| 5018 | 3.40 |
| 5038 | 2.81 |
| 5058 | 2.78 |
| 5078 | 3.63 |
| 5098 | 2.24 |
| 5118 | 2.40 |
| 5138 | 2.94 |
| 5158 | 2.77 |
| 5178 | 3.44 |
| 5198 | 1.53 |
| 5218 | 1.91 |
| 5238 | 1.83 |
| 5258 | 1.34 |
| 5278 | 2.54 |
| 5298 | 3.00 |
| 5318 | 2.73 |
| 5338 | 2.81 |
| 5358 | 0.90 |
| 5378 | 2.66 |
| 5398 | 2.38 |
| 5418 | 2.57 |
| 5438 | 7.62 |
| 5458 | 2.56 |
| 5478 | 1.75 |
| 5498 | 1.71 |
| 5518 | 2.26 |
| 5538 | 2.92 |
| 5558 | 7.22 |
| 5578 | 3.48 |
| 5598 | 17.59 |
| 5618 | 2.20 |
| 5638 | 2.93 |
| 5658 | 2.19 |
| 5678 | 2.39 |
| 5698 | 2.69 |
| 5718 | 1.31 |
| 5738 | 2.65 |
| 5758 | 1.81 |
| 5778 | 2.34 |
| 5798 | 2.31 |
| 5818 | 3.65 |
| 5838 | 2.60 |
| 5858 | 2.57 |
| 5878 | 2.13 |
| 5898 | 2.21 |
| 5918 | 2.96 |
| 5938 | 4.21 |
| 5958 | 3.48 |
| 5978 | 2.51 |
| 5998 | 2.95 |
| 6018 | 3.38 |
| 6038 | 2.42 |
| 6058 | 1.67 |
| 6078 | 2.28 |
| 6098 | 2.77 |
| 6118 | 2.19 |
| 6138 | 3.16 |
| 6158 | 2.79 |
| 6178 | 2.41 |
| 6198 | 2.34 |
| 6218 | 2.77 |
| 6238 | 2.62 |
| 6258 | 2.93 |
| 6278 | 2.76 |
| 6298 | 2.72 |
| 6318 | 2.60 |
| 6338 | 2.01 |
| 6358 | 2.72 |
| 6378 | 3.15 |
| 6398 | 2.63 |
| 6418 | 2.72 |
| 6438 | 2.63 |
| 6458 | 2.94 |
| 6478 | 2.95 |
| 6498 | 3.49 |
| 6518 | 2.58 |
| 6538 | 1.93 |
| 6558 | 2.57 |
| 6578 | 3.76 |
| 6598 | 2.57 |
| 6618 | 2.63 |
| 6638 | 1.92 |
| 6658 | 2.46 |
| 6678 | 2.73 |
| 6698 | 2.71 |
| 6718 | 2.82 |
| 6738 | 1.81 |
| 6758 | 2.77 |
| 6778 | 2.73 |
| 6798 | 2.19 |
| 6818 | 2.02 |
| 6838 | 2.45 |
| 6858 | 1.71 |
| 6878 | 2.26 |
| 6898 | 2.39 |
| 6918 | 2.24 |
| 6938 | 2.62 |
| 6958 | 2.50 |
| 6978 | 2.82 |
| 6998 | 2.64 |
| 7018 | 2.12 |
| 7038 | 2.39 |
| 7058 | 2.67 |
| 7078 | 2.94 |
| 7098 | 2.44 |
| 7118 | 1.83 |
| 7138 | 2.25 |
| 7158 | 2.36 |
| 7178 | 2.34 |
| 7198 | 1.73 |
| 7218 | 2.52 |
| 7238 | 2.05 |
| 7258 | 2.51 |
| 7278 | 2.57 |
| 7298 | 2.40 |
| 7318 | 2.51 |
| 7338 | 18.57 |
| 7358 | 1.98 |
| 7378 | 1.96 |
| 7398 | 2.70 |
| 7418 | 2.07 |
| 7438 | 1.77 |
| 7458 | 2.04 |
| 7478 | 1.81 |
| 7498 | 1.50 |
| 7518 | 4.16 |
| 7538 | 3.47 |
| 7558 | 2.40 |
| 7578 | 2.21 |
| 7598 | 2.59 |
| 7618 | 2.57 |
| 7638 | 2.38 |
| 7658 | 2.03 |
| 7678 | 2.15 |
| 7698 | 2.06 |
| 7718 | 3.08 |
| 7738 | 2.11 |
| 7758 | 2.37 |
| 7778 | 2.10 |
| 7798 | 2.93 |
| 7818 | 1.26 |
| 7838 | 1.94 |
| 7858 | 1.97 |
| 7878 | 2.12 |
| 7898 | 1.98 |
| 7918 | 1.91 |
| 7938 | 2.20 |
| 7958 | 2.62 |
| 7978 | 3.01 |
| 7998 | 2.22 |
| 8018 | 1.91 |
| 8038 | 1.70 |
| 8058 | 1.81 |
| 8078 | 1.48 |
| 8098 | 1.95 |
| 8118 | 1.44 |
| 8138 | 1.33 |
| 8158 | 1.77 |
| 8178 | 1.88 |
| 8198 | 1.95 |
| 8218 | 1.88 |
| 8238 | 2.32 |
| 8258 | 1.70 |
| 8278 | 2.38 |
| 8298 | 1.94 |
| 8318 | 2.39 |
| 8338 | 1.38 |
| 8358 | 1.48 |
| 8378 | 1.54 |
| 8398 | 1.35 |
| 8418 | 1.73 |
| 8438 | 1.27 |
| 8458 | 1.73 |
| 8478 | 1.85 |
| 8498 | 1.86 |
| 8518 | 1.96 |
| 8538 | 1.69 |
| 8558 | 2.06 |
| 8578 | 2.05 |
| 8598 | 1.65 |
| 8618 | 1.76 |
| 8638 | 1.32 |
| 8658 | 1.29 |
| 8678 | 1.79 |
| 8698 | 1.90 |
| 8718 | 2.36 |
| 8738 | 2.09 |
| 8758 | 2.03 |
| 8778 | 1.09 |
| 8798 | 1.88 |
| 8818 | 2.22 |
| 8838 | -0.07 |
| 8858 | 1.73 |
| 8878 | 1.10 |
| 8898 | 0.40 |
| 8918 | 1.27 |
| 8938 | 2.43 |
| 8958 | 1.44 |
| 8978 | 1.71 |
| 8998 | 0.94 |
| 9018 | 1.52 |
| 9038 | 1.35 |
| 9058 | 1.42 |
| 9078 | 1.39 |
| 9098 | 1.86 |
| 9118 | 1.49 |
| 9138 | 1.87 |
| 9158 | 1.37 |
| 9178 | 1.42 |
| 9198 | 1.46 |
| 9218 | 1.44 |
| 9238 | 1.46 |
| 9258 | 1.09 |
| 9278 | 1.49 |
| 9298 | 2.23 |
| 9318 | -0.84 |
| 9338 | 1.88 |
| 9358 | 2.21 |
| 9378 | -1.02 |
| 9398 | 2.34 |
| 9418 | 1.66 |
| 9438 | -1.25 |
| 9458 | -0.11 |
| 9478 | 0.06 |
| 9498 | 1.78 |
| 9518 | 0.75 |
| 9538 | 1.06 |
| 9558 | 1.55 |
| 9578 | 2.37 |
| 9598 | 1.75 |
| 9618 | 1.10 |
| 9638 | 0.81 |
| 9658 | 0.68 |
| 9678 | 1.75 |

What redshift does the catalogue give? 0.12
